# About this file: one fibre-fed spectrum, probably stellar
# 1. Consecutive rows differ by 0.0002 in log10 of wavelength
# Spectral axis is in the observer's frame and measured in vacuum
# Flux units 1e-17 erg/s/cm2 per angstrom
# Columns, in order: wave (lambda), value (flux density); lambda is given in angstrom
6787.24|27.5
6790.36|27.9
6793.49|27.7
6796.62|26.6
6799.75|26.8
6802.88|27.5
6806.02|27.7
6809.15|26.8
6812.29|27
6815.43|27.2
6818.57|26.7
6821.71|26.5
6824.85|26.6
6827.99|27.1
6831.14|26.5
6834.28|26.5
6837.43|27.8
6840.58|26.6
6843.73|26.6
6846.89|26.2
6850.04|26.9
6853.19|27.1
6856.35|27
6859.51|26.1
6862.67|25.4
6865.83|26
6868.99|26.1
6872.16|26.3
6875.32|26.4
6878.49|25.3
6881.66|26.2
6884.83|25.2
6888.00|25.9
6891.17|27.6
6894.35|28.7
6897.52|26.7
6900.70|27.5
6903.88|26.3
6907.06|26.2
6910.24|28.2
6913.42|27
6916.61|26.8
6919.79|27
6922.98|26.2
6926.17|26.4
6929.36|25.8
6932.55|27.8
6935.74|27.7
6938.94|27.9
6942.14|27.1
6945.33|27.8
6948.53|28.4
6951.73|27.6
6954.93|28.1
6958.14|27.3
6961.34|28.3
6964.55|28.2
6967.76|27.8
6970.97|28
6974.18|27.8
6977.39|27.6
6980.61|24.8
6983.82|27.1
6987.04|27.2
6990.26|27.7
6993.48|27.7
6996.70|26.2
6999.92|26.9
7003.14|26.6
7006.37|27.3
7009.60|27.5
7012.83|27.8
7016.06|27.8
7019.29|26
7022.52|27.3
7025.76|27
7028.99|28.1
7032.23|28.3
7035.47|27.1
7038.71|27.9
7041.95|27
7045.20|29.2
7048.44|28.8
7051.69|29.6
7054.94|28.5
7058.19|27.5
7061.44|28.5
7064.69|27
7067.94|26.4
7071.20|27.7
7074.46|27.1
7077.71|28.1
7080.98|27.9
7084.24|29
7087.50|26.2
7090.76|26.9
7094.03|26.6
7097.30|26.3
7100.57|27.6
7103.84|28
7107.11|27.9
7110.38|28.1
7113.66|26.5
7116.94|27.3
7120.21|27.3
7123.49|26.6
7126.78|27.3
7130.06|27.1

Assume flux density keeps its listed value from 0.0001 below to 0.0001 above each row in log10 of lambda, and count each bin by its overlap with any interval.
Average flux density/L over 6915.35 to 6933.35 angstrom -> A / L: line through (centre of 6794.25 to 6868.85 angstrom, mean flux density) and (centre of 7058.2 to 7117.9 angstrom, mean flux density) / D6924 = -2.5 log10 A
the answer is 0.01 mag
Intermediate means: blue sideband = 26.7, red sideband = 27.4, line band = 26.6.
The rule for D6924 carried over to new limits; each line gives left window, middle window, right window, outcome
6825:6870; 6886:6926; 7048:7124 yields -0.006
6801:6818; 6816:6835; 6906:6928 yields 0.018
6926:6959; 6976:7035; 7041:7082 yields 0.023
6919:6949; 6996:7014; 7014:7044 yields 0.011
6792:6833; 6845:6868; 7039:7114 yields 0.029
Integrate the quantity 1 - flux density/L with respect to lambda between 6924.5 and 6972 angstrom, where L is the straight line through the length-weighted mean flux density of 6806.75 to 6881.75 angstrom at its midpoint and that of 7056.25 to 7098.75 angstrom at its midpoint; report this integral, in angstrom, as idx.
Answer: -1.24 angstrom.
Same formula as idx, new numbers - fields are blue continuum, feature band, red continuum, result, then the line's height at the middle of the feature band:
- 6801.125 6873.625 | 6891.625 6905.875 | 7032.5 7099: -0.17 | 27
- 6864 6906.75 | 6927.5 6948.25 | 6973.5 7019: -0.50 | 26.8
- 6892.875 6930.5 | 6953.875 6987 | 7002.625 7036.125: -0.38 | 27.2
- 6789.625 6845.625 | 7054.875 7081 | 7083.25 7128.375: -0.35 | 27.2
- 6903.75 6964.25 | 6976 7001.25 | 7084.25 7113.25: 0.37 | 27.3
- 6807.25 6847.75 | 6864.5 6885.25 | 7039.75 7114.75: 0.76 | 27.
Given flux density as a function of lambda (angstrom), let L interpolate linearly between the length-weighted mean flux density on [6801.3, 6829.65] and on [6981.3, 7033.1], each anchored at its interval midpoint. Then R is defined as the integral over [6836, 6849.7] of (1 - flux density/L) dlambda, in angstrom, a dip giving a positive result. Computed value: 0.1 angstrom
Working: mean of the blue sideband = 27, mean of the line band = 26.8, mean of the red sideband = 27.2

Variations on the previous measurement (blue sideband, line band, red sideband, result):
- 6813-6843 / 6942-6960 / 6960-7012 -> -0.4 angstrom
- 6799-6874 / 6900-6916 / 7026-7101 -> 0.0 angstrom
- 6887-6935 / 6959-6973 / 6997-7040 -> -0.5 angstrom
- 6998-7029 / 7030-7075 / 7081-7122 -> -1.1 angstrom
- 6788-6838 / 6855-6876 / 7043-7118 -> 0.8 angstrom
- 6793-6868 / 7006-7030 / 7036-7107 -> 0.1 angstrom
